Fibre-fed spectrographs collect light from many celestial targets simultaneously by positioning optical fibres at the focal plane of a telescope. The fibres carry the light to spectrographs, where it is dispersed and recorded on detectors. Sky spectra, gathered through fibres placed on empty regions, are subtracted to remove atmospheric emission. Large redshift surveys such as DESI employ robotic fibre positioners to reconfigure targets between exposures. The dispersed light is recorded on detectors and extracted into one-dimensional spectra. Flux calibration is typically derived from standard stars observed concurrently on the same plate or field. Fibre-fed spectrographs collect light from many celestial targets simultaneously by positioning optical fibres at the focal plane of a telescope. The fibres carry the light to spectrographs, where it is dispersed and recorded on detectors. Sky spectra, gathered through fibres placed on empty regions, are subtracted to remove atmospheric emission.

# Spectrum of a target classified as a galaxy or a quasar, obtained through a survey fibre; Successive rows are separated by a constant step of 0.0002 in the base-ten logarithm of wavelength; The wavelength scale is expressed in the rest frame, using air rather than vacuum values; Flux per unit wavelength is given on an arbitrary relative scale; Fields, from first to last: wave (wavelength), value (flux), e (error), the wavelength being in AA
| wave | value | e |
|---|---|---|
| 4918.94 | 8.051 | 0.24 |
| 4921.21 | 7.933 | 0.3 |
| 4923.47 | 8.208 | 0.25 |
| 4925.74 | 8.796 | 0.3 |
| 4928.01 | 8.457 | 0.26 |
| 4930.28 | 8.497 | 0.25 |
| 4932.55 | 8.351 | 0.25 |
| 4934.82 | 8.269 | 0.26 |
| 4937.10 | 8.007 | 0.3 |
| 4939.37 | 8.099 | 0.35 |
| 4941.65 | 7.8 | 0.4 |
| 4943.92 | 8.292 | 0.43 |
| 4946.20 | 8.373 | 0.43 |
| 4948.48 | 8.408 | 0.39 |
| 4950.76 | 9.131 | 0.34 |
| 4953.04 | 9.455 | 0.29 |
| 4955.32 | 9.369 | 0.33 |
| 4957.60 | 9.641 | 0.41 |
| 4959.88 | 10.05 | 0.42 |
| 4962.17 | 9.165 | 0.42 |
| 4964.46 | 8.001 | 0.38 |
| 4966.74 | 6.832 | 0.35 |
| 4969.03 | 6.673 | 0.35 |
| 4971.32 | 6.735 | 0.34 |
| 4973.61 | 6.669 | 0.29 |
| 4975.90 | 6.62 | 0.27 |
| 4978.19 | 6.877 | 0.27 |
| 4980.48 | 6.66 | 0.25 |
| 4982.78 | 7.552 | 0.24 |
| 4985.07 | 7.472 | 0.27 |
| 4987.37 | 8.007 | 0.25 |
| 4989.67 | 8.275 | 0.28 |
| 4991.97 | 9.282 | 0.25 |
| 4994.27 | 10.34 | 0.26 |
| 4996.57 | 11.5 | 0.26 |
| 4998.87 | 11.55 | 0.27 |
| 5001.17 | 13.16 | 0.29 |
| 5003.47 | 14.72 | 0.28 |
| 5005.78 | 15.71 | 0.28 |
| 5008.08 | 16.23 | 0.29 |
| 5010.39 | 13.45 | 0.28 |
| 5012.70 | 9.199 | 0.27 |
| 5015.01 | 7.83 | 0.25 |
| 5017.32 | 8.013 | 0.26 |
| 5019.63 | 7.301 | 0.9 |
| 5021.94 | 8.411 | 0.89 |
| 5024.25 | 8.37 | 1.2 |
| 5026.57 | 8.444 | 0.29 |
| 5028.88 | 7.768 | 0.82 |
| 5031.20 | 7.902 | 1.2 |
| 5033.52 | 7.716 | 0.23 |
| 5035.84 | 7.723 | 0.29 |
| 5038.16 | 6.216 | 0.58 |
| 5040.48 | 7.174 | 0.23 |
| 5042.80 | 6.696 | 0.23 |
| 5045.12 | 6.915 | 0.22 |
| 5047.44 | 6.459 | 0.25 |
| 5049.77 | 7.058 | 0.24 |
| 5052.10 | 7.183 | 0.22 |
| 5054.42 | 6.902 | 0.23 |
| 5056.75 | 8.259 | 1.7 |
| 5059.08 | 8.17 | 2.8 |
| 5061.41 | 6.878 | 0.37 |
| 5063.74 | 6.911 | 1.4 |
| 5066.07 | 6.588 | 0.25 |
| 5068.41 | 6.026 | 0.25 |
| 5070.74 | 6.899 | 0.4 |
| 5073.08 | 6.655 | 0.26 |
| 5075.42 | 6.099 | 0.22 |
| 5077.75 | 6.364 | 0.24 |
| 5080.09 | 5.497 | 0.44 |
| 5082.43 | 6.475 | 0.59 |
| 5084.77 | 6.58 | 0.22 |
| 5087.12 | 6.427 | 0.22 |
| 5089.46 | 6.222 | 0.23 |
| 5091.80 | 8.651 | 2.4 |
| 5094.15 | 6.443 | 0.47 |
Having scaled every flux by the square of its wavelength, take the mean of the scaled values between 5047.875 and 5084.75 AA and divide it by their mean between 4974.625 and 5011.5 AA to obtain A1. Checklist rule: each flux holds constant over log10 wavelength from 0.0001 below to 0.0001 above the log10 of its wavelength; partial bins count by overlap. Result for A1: 0.67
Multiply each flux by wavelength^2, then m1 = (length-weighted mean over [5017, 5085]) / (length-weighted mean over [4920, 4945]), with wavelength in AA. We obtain 0.90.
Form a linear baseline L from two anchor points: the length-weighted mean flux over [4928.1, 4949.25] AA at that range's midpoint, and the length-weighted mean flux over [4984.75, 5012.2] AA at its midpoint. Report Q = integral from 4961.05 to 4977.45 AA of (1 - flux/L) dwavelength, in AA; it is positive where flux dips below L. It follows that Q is 4.5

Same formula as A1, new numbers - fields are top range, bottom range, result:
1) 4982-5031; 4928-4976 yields 1.25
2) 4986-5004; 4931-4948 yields 1.33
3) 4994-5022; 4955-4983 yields 1.51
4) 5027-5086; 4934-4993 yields 0.89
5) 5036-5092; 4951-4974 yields 0.85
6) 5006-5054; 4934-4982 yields 1.08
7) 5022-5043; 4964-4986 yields 1.12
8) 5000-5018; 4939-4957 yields 1.46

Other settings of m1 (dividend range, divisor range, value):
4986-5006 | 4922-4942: 1.38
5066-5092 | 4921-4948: 0.83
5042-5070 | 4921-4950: 0.89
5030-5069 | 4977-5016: 0.69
